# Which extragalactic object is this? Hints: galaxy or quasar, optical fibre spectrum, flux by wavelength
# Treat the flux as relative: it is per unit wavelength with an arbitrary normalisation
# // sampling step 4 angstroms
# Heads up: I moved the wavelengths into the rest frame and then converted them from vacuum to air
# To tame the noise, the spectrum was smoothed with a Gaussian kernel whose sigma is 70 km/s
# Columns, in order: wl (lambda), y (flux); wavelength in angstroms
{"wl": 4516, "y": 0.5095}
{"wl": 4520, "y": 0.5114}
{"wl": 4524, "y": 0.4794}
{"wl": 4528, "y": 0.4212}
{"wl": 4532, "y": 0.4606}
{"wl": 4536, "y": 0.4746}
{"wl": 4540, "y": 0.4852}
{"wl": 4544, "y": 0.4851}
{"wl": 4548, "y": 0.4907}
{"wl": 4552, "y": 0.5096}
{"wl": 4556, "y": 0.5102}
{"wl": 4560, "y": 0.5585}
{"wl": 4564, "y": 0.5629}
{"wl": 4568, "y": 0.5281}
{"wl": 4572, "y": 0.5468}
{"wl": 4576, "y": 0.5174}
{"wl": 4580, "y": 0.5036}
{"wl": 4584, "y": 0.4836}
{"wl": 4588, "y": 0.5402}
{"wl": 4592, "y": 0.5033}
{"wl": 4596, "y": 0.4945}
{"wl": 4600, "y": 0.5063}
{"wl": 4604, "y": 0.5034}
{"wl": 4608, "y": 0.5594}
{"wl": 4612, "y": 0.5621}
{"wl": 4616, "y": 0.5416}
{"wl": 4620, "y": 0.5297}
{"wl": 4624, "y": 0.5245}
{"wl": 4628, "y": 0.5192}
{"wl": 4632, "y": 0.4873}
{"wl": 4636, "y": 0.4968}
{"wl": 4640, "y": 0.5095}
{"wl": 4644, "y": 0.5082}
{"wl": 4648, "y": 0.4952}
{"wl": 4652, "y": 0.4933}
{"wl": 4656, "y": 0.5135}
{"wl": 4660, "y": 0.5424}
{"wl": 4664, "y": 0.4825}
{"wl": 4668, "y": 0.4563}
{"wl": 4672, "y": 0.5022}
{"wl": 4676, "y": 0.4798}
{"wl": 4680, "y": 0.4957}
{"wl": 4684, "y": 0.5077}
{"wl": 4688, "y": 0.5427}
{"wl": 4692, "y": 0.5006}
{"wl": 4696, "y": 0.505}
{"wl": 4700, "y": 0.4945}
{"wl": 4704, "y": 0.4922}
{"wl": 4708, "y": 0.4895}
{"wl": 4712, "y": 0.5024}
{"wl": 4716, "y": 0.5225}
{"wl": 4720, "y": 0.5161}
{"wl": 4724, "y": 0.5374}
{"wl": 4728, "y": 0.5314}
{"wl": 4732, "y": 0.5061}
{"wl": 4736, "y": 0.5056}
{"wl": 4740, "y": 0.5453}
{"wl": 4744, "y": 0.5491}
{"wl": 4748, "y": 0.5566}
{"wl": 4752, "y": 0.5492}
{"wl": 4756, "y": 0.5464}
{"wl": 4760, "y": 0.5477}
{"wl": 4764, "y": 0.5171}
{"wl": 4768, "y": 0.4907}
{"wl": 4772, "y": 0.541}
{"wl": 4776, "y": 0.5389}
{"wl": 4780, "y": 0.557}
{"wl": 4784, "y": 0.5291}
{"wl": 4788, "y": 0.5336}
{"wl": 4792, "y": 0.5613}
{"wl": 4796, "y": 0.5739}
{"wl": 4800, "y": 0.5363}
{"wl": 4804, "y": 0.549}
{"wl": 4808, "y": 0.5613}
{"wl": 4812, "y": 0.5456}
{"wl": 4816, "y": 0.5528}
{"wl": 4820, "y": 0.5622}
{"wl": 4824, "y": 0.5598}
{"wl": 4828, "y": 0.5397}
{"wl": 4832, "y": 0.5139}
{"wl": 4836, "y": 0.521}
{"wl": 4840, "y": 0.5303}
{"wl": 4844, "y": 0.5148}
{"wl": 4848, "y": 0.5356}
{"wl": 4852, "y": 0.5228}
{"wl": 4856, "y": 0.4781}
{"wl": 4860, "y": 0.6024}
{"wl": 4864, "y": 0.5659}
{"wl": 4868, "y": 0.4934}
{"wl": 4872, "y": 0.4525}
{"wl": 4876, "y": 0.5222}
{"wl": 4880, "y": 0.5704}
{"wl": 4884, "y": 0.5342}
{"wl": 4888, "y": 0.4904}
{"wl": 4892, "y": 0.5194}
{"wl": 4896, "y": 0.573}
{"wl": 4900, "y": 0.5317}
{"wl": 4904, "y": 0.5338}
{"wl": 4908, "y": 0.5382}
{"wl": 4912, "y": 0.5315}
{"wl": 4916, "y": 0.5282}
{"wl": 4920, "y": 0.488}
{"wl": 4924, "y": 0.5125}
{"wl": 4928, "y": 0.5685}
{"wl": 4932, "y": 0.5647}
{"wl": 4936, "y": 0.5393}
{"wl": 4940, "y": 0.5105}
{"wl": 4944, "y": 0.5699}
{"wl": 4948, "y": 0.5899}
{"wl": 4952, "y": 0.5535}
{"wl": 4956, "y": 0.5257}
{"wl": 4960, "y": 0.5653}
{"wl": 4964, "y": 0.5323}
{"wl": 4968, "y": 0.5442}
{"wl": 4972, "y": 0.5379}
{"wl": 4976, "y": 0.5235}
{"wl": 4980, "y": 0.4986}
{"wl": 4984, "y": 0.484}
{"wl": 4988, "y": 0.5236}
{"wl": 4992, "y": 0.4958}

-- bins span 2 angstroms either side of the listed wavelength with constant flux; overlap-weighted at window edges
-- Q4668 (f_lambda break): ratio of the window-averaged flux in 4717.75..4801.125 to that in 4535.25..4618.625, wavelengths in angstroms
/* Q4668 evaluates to 1.0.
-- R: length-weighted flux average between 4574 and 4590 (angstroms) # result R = 0.511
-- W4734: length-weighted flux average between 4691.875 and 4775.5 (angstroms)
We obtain 0.522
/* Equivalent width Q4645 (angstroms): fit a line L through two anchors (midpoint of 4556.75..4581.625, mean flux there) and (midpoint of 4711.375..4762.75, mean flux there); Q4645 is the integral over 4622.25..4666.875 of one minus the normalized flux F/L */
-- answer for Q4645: 2.4 angstroms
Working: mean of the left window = 0.535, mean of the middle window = 0.505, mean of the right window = 0.533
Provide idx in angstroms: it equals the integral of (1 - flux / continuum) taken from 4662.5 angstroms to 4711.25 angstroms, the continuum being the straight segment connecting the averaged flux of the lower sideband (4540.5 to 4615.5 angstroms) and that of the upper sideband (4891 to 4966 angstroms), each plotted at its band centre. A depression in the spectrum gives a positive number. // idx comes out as 2.8 angstroms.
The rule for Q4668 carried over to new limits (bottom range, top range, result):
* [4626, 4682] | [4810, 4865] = 1.08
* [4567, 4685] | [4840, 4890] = 1.03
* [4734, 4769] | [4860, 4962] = 1.00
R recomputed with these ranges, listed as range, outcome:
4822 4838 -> 0.534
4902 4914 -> 0.535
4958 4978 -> 0.541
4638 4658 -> 0.504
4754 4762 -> 0.547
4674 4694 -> 0.505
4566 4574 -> 0.537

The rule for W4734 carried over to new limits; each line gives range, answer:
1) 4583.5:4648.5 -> 0.517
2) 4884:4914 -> 0.531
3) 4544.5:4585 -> 0.521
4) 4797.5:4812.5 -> 0.549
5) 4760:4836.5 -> 0.542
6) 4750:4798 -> 0.54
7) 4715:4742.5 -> 0.524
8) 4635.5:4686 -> 0.499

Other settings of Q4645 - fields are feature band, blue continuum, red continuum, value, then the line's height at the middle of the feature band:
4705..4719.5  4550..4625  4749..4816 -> 0.9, 0.537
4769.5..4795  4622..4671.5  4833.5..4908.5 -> -1.3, 0.518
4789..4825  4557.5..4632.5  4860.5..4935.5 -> -1.8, 0.529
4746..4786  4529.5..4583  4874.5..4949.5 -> -0.9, 0.526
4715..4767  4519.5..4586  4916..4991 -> -1.6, 0.517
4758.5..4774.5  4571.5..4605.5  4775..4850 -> 0.4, 0.536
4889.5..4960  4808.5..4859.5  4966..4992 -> -2.3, 0.523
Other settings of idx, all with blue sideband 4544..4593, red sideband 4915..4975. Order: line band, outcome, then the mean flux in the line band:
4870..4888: 0.72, 0.517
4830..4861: 0.65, 0.525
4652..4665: 0.33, 0.512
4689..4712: 1.26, 0.499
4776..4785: -0.19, 0.544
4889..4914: 0.16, 0.536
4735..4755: -0.48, 0.543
